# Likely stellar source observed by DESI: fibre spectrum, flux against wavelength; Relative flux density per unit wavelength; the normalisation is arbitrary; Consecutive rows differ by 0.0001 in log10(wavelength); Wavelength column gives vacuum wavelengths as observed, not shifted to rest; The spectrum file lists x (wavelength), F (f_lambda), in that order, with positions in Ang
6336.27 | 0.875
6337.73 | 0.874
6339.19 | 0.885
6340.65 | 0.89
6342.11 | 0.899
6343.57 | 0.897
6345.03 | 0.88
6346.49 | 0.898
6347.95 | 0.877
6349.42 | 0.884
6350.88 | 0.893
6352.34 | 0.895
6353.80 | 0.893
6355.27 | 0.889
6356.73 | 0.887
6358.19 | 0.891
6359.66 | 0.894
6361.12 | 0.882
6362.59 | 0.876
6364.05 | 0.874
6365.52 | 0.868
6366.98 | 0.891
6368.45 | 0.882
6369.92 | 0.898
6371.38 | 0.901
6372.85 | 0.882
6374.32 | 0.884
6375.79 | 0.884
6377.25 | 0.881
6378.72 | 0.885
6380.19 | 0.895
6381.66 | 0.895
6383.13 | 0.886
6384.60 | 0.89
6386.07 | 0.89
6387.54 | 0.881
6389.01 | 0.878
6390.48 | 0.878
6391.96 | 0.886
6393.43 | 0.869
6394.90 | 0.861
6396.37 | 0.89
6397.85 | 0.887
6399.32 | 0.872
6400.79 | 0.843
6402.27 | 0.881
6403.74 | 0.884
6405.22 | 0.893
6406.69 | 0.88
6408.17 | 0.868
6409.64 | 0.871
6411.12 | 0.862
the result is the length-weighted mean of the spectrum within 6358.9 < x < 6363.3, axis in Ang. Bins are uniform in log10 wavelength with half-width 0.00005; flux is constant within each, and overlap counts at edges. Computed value 0.883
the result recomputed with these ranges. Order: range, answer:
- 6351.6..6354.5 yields 0.896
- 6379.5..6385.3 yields 0.891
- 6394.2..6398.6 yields 0.879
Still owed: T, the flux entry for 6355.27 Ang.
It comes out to 0.889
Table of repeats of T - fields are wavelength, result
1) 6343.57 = 0.897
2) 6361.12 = 0.882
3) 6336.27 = 0.875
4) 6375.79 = 0.884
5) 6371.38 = 0.901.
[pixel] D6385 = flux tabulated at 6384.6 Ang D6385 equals 0.89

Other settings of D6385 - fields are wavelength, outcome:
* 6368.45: 0.882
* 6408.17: 0.868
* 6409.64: 0.871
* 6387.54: 0.881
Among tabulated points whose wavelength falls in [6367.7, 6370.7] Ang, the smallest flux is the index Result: 0.882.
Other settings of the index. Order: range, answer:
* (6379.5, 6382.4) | 0.895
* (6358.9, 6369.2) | 0.868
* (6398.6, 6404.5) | 0.843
